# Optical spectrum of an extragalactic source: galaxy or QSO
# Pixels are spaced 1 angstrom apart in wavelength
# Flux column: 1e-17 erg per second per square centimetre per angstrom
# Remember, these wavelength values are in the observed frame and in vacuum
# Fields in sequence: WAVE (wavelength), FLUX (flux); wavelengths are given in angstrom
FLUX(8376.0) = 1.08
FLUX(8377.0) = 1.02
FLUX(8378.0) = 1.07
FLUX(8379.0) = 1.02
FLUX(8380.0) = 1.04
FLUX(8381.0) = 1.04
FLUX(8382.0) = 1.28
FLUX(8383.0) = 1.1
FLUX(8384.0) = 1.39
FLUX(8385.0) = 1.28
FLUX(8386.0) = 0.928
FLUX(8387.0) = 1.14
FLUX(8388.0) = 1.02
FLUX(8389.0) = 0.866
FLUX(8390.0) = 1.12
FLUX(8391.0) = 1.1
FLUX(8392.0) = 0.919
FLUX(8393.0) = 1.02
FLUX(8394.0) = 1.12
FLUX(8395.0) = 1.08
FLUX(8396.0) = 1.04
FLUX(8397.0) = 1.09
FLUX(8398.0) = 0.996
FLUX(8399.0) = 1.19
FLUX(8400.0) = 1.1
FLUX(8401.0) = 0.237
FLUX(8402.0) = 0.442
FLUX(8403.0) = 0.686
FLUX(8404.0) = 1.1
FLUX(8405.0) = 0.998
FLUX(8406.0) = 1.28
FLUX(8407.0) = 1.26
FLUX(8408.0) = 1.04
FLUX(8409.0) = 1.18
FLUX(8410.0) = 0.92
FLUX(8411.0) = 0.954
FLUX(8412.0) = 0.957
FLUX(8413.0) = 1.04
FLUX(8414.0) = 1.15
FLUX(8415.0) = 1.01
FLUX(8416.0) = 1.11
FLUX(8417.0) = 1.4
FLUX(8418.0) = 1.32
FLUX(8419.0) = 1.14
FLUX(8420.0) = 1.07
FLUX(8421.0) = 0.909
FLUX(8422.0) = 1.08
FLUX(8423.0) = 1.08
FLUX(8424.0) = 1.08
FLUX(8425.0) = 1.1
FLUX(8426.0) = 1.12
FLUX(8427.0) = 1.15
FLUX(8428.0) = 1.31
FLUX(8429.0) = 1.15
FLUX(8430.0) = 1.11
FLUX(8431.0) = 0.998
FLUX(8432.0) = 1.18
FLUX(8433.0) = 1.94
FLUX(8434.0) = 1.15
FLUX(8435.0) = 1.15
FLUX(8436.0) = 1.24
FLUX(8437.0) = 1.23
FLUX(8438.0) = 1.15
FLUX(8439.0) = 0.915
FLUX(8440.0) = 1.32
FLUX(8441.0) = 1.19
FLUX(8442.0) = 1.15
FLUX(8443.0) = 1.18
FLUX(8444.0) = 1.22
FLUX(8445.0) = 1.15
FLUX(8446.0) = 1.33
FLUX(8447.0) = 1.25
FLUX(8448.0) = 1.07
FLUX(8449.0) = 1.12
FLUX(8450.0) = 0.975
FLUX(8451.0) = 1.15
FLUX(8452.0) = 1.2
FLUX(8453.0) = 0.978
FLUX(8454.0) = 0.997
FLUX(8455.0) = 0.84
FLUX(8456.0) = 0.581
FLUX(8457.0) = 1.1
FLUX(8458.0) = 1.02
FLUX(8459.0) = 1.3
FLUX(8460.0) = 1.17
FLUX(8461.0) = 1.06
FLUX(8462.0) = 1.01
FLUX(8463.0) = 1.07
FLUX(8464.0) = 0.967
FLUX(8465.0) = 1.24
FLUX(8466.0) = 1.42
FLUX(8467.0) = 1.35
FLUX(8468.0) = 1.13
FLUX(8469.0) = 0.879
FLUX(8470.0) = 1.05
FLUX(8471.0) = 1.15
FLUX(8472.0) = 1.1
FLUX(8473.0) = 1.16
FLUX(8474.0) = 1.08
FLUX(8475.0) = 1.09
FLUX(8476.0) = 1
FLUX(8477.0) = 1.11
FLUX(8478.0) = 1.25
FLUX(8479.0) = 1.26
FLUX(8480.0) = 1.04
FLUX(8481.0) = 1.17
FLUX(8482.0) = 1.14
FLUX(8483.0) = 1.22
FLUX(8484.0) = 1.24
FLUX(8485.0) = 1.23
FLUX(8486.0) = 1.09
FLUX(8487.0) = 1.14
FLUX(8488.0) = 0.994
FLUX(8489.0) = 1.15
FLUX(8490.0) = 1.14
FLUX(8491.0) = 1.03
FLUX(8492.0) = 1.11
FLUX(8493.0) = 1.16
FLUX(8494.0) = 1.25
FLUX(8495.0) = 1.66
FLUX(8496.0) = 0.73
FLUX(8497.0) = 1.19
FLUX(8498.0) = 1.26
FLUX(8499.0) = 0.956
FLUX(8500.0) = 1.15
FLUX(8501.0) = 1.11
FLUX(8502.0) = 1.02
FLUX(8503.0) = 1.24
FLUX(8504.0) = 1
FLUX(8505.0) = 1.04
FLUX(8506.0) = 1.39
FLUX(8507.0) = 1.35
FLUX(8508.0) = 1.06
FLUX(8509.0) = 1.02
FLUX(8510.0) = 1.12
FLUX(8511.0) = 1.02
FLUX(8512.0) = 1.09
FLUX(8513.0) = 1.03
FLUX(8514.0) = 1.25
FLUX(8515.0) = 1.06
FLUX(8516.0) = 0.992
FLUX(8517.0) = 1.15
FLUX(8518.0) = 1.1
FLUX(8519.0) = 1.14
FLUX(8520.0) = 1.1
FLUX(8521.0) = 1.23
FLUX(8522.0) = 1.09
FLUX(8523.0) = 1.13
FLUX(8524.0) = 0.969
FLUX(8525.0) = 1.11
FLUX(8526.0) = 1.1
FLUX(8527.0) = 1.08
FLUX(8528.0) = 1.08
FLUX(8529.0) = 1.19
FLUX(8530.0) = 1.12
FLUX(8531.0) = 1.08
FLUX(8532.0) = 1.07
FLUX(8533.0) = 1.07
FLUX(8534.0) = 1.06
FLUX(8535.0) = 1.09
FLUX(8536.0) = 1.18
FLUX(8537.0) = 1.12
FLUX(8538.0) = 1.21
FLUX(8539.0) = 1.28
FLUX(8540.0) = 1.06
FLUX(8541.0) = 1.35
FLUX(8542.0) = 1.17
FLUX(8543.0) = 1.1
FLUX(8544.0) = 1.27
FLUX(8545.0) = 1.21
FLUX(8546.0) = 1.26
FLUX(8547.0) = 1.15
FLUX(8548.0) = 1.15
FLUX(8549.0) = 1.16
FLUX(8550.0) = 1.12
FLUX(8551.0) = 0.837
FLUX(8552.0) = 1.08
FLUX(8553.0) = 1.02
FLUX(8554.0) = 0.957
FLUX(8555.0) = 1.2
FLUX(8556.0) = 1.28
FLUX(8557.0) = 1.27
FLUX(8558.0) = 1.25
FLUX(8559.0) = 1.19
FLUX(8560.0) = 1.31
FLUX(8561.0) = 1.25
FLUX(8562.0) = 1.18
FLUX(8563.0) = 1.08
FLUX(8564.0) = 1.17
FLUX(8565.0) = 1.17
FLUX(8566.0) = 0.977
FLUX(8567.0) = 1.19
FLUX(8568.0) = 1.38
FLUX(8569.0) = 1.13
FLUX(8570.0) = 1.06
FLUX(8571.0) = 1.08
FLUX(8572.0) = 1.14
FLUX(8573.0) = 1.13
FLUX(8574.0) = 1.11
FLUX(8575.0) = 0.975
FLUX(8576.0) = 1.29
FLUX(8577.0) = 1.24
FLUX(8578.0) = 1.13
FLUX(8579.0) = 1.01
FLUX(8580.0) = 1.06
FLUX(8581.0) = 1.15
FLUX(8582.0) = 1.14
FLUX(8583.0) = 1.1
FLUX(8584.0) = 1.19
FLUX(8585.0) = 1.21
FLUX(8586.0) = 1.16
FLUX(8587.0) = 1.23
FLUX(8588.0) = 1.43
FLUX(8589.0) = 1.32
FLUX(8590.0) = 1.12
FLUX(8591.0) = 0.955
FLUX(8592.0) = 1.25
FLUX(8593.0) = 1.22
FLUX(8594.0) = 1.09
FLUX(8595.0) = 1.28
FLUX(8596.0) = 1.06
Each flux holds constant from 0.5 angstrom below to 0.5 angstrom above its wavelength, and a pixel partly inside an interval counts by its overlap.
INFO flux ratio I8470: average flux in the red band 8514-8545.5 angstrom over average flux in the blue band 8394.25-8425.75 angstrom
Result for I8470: 1.09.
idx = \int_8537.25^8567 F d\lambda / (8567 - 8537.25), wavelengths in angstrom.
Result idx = 1.16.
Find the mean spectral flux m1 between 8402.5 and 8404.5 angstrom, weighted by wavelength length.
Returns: 0.893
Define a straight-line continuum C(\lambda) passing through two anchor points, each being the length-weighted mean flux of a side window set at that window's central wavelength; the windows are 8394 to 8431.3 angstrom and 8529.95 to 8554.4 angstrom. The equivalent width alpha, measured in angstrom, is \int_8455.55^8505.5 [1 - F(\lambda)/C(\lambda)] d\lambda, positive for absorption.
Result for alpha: -1.32 angstrom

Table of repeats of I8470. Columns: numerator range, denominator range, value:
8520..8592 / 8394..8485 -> 1.04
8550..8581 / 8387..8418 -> 1.11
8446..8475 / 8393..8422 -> 1.06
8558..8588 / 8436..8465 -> 1.05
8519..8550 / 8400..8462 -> 1.04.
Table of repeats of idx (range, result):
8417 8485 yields 1.14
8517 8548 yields 1.14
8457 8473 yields 1.13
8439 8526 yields 1.12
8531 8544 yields 1.15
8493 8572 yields 1.14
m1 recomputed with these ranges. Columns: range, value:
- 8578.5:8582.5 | 1.09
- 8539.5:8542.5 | 1.19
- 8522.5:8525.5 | 1.07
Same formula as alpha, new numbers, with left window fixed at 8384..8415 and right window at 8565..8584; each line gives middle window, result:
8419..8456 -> -3.5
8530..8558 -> -0.8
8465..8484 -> -1.5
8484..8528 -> -1.5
